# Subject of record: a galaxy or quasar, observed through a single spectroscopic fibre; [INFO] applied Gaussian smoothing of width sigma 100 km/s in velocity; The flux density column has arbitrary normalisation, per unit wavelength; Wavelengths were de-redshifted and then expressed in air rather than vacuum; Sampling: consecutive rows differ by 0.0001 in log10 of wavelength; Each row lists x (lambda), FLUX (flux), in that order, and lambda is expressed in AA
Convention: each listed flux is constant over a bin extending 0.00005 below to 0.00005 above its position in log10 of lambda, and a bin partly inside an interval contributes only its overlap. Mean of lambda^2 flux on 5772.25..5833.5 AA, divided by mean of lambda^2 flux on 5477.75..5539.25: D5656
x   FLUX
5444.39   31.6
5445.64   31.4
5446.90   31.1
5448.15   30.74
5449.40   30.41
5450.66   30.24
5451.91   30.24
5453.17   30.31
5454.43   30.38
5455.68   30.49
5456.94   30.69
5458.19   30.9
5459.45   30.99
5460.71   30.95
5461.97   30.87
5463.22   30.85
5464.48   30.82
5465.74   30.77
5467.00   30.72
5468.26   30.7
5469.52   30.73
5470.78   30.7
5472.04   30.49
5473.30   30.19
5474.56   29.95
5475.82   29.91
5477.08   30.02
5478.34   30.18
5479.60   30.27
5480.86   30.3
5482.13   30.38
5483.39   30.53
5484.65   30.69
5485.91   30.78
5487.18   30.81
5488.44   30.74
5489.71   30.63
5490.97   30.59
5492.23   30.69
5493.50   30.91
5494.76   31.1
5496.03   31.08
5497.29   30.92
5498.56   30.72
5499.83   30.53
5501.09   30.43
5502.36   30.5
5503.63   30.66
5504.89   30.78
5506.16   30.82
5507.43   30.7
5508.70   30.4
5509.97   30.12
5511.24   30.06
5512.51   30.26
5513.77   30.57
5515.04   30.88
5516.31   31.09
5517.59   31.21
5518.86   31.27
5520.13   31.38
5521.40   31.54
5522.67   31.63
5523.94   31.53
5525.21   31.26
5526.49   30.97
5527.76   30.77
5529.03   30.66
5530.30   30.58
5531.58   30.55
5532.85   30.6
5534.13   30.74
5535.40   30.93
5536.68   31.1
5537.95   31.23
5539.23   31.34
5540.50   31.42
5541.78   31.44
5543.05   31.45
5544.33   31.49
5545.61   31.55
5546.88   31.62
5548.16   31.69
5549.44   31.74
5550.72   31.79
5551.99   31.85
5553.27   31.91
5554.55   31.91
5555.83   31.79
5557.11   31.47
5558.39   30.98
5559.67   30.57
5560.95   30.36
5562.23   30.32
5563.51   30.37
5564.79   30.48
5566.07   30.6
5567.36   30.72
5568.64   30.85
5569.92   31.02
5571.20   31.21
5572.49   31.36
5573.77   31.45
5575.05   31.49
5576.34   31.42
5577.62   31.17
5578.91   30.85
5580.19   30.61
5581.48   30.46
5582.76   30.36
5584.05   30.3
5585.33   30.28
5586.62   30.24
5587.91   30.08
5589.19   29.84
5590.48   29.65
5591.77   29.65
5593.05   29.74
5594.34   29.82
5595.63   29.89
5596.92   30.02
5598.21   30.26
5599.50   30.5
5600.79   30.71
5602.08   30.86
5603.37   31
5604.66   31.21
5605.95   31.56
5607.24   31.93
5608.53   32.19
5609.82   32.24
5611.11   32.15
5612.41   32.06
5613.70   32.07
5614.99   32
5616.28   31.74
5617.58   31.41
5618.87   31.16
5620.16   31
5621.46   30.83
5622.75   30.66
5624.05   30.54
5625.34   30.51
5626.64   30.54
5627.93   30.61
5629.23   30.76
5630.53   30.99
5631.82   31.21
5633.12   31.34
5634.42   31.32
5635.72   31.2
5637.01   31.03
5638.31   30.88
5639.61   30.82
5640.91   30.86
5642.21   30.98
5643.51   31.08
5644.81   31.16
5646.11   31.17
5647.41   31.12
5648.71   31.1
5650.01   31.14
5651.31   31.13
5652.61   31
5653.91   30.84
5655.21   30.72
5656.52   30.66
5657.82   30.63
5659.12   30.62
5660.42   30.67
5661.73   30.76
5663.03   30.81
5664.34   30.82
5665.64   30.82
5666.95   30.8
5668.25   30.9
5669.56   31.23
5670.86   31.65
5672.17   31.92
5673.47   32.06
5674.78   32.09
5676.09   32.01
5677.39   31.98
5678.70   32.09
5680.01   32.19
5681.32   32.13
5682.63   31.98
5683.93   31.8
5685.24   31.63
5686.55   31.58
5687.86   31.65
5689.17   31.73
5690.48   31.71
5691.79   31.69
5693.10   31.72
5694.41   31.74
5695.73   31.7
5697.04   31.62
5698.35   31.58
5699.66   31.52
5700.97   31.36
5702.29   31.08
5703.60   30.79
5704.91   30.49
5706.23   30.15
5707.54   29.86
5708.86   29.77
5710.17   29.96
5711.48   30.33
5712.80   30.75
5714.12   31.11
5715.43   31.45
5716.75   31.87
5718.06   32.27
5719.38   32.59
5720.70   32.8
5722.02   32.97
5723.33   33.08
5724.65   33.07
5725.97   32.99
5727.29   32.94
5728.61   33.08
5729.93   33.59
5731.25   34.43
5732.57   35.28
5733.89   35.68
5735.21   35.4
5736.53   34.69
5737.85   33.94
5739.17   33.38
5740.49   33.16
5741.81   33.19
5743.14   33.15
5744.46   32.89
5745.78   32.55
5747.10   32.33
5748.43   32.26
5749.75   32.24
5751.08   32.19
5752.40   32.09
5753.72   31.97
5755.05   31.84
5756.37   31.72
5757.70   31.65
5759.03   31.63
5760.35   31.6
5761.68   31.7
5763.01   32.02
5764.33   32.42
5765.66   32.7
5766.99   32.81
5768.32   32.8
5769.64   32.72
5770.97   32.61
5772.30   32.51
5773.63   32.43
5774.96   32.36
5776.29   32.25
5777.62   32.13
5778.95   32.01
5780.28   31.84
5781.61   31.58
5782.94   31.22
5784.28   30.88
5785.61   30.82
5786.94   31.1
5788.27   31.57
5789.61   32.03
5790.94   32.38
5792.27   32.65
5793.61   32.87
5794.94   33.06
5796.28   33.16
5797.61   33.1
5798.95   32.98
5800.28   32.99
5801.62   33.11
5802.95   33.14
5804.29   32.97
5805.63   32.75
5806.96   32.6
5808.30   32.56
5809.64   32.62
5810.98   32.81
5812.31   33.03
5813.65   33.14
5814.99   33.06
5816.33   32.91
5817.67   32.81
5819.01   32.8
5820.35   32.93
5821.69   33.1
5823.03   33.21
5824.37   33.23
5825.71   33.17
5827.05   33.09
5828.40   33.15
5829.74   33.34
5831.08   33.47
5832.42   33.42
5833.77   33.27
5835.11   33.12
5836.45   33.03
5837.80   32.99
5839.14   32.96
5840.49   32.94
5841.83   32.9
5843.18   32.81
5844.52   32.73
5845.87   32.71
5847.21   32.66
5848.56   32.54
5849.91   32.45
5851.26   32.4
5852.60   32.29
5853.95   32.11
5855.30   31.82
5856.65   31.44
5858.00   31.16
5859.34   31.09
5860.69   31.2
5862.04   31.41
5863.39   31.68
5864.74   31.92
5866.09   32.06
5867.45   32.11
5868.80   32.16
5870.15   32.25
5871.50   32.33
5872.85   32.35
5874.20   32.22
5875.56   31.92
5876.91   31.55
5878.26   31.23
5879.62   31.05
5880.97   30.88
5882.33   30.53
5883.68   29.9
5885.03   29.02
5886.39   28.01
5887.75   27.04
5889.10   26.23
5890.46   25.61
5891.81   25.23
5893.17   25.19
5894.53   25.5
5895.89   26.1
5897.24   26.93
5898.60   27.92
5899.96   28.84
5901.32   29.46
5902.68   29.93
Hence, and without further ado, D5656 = 1.18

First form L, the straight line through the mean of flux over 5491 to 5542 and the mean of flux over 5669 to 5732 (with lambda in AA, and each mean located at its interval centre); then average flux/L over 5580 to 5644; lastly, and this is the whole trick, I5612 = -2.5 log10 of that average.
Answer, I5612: 0.02 mag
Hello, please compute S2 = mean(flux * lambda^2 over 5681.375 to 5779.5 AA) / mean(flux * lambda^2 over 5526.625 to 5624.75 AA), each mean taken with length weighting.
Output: 1.10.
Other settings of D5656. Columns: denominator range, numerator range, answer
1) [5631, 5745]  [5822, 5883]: 1.08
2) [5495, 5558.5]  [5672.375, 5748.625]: 1.11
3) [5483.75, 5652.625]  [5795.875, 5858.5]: 1.16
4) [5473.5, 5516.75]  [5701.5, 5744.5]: 1.15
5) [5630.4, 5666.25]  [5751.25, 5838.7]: 1.11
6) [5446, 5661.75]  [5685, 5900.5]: 1.12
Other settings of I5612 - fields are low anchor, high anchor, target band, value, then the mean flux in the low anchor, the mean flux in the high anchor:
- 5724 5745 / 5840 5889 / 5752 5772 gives 0.04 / 33.8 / 31.5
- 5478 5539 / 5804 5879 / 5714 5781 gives -0.02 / 30.8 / 32.5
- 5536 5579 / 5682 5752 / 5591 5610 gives 0.03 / 31.2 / 32.2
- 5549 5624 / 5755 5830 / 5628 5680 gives 0.01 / 31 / 32.5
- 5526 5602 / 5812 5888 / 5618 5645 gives 0.01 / 30.9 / 32.2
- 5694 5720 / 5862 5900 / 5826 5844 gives -0.11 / 31.1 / 29.6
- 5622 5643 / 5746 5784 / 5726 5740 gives -0.08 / 30.9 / 32.1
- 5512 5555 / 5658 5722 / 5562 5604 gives 0.03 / 31.2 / 31.4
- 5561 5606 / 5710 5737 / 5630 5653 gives 0.02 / 30.6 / 32.9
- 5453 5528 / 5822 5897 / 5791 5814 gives -0.06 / 30.7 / 31.3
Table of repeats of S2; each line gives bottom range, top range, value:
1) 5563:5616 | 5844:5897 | 1.09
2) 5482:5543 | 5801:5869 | 1.18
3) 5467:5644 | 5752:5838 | 1.15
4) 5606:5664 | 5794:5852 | 1.13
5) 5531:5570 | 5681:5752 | 1.10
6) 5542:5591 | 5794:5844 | 1.16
